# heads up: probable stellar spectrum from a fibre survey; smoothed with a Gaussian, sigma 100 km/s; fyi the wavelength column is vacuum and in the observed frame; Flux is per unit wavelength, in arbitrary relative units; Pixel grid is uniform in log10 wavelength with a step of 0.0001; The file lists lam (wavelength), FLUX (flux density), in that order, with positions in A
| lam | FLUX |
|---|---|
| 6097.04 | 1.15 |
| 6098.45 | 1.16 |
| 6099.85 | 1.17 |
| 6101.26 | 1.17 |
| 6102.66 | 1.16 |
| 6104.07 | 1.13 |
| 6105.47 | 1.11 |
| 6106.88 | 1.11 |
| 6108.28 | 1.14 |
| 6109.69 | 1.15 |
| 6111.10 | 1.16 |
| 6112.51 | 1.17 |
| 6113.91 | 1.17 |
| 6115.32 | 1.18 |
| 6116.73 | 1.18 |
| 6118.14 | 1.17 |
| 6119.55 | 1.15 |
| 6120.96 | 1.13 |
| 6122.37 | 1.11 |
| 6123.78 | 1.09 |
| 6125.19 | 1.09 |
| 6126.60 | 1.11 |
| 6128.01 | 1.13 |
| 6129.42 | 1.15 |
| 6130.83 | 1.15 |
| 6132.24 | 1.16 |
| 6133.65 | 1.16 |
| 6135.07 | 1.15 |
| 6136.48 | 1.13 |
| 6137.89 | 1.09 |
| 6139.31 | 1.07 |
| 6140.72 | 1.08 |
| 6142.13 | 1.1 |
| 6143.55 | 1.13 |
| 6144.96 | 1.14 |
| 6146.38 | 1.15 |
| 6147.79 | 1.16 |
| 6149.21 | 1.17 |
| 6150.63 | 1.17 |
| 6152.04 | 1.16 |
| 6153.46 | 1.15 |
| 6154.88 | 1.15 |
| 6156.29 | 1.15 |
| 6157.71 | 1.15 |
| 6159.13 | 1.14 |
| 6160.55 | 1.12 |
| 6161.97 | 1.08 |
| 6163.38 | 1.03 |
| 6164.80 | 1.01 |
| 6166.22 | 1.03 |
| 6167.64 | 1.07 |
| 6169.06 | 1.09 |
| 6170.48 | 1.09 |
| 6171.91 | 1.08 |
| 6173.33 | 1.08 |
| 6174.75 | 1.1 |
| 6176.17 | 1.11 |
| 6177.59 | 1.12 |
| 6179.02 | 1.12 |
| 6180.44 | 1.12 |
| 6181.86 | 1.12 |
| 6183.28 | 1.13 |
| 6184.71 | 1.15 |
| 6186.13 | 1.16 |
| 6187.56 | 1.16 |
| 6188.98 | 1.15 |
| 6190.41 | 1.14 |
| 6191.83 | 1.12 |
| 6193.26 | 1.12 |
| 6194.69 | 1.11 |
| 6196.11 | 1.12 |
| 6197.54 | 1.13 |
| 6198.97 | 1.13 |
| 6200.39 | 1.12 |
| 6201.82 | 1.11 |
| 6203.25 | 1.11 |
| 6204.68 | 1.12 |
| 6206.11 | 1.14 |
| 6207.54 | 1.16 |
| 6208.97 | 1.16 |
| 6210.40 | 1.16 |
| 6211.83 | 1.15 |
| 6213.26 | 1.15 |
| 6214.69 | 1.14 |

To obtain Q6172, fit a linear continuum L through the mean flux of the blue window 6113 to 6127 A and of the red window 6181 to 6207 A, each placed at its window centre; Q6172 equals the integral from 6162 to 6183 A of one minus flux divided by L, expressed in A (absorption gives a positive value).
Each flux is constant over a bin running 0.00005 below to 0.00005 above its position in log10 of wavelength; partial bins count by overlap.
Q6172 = 0.89 A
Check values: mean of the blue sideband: 1.14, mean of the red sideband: 1.13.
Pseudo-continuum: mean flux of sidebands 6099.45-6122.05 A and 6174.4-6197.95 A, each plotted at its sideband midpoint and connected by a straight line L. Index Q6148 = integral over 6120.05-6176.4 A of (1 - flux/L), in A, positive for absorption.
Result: 1.2 A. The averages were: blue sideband 1.15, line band 1.12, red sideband 1.13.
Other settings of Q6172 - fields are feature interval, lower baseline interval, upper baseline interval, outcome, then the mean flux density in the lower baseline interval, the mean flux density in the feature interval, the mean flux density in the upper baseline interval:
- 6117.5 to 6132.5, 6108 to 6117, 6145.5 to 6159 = 0.4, 1.16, 1.13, 1.16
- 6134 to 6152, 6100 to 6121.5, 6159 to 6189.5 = -0.1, 1.15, 1.13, 1.1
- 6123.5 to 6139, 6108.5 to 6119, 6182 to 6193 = 0.4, 1.17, 1.13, 1.14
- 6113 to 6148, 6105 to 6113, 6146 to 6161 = 0.4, 1.14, 1.13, 1.15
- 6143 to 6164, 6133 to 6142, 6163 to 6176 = -0.9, 1.11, 1.14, 1.07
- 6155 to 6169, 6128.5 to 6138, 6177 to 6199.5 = 0.6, 1.15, 1.09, 1.13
